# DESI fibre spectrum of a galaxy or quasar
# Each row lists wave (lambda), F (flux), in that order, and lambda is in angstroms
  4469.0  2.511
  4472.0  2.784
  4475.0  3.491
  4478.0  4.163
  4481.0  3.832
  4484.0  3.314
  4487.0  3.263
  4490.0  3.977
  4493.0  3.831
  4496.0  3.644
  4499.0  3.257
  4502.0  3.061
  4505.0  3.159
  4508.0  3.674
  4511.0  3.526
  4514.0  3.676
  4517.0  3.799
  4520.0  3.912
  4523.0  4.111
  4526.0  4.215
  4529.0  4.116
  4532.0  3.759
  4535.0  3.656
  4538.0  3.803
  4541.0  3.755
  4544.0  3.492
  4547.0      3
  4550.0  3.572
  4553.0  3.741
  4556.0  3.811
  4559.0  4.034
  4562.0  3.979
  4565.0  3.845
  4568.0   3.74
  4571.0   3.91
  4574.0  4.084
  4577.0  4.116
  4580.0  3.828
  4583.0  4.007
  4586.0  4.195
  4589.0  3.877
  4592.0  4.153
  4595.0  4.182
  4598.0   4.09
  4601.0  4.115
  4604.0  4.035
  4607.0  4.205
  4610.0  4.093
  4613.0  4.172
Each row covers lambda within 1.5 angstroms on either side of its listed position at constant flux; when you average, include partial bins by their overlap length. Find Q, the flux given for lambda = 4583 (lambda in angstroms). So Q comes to 4.007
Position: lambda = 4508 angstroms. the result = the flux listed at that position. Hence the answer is 3.674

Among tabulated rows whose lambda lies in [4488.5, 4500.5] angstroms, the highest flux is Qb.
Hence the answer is 3.977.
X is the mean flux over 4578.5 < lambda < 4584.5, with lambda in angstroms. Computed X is 3.92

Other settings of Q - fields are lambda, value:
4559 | 4.034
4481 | 3.832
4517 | 3.799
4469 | 2.511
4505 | 3.159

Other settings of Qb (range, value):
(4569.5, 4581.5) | 4.116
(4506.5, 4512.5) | 3.674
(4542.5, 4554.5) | 3.741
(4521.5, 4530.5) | 4.215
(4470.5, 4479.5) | 4.163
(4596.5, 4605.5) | 4.115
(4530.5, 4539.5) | 3.803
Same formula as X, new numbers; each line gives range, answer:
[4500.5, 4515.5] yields 3.42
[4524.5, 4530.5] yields 4.17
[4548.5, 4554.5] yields 3.66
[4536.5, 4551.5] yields 3.52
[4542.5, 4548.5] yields 3.25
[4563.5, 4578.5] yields 3.94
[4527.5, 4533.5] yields 3.94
